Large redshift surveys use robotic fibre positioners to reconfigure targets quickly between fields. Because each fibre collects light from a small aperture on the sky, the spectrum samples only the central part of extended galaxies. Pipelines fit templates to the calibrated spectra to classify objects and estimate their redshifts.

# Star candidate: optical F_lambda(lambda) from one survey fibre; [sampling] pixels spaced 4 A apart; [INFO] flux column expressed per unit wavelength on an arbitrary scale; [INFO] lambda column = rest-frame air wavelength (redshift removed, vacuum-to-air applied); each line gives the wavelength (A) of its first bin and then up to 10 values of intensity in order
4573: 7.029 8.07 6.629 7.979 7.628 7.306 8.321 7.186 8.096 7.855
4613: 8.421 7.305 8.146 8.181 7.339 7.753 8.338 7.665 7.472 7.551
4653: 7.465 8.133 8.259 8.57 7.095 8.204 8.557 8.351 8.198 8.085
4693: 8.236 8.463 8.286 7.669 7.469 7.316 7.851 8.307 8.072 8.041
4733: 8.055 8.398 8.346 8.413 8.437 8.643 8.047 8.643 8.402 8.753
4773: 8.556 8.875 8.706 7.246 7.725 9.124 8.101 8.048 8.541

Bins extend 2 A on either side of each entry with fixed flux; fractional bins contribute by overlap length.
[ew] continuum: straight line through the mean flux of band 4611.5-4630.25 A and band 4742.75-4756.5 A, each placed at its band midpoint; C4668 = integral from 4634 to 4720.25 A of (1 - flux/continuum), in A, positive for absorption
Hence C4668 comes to 1.7 A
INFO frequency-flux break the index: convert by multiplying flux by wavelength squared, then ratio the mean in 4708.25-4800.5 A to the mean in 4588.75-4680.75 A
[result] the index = 1.10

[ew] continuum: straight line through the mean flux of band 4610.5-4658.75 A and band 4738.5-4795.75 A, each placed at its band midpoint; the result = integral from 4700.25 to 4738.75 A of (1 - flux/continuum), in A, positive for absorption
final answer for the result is 1.26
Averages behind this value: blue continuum 7.81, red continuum 8.42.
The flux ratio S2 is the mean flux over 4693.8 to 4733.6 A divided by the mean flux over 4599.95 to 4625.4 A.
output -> 1.01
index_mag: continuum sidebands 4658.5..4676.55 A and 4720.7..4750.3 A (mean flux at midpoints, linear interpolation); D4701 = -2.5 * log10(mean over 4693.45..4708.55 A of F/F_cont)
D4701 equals 0.01 mag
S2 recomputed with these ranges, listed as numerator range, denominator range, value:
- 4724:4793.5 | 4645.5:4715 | 1.05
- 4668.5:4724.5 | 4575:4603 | 1.06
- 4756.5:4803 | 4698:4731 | 1.06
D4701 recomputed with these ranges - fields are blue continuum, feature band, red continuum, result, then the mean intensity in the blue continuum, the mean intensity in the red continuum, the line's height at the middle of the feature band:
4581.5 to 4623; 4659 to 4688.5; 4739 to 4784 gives -0.009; 7.78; 8.5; 8.1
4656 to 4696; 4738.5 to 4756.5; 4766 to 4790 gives -0.017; 8.18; 8.34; 8.29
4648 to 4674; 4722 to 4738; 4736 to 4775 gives 0.023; 7.9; 8.47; 8.31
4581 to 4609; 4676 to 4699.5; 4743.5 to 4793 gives -0.032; 7.68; 8.4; 8.07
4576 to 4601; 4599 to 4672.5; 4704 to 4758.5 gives -0.010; 7.6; 8.08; 7.76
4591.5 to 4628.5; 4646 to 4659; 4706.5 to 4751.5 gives 0.032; 7.85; 8.07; 7.93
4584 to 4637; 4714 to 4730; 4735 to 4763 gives 0.037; 7.83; 8.42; 8.3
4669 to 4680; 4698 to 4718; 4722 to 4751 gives 0.062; 8.14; 8.25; 8.2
